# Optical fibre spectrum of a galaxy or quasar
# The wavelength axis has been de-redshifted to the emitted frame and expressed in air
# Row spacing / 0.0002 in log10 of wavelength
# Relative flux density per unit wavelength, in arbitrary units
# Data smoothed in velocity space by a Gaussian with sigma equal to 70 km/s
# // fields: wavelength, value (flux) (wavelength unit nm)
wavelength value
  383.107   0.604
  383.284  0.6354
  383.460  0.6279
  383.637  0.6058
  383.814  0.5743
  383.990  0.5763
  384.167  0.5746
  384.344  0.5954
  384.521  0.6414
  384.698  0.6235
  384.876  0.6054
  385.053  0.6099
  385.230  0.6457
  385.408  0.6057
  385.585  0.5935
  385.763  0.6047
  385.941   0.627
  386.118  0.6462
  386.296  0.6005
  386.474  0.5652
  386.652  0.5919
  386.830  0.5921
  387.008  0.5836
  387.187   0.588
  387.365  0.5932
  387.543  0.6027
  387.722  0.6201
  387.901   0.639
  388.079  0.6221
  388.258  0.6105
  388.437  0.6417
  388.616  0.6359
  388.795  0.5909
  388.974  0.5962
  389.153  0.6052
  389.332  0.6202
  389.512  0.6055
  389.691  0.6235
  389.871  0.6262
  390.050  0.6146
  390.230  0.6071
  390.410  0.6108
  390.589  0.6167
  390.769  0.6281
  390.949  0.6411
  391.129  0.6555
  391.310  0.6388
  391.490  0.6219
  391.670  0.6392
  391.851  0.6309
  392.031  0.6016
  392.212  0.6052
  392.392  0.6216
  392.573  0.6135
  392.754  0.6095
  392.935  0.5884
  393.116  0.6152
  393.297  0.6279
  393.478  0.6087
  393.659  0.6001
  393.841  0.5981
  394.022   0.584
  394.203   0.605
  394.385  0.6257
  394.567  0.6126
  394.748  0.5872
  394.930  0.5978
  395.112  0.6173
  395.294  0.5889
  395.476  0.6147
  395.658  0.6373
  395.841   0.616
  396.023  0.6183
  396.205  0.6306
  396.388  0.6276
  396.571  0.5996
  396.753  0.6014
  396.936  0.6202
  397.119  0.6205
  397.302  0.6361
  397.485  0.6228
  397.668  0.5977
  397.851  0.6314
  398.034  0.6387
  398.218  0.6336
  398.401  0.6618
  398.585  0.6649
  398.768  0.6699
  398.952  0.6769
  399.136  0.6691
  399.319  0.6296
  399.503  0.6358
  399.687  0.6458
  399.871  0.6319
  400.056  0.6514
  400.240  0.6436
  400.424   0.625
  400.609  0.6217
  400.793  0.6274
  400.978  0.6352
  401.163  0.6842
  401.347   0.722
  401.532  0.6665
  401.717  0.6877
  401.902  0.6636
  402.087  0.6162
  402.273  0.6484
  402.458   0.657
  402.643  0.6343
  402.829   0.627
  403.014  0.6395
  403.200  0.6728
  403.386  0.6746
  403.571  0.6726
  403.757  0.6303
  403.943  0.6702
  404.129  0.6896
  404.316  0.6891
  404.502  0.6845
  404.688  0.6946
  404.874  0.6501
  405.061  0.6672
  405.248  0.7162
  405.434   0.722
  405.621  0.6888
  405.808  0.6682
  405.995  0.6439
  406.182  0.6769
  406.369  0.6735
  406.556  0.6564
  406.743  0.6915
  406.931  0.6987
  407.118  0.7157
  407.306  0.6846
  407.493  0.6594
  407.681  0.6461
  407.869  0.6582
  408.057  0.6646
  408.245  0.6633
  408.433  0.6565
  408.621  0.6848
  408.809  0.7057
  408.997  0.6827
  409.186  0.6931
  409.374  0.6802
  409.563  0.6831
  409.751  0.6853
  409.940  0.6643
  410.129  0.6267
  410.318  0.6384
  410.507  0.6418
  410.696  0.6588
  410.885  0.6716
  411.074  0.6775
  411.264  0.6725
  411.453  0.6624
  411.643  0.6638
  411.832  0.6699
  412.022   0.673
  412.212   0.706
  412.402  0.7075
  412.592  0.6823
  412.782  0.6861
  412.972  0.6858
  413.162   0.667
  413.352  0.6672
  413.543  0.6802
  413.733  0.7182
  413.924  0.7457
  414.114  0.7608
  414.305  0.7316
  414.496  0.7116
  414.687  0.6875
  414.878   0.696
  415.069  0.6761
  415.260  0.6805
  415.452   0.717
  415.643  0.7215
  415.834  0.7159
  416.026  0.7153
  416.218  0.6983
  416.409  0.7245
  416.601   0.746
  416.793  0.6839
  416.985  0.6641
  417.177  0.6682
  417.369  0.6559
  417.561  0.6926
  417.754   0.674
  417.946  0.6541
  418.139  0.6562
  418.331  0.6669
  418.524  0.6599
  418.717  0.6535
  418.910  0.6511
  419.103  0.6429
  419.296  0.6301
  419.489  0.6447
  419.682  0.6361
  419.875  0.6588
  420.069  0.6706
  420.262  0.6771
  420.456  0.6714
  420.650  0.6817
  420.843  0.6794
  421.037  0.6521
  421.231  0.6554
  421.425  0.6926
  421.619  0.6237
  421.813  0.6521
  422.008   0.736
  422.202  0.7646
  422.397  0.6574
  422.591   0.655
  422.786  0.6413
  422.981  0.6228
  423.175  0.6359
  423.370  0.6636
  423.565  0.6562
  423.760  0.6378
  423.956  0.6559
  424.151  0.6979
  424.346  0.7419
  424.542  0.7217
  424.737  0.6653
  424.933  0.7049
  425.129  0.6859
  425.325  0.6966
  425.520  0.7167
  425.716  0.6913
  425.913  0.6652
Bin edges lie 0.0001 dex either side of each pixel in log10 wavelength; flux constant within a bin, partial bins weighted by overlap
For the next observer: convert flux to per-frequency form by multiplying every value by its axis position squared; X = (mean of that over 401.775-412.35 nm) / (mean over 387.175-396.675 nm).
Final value 1.18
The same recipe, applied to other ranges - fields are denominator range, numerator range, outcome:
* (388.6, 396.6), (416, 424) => 1.24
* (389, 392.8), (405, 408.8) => 1.18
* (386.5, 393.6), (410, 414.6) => 1.24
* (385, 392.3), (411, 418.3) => 1.28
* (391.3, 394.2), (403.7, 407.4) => 1.19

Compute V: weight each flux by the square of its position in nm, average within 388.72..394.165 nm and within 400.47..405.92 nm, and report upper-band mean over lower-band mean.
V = 1.1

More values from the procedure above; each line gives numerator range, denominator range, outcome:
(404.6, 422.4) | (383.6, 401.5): 1.22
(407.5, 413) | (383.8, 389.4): 1.25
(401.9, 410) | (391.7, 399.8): 1.14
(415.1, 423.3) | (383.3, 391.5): 1.29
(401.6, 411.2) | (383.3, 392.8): 1.20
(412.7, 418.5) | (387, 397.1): 1.27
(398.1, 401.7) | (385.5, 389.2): 1.15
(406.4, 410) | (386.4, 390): 1.23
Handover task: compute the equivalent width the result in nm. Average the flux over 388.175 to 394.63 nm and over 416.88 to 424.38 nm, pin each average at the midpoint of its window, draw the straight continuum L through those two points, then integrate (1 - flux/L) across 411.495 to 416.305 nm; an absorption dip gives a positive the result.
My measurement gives -0.33 nm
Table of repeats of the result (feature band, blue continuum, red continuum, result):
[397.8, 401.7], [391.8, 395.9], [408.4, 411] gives -0.124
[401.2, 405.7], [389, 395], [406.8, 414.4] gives -0.103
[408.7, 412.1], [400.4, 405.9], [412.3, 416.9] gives 0.101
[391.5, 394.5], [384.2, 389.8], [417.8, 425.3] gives 0.043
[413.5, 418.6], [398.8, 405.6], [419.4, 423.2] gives -0.245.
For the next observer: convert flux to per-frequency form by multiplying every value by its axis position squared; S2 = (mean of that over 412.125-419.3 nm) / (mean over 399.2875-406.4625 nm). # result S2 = 1.1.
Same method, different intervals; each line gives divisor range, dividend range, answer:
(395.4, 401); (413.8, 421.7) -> 1.18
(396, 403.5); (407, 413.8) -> 1.10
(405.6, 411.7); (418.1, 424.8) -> 1.06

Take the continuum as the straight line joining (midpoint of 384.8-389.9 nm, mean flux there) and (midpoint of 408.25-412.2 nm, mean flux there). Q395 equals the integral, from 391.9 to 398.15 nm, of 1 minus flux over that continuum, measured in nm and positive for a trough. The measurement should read 0.174 nm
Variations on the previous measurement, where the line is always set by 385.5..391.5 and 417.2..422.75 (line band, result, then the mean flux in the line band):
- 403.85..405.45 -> -0.11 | 0.685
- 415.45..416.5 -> -0.09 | 0.716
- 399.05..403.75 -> -0.12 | 0.651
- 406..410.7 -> -0.18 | 0.671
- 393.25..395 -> 0.05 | 0.604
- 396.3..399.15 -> -0.03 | 0.635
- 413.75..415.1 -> -0.13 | 0.718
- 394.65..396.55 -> 0.04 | 0.613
